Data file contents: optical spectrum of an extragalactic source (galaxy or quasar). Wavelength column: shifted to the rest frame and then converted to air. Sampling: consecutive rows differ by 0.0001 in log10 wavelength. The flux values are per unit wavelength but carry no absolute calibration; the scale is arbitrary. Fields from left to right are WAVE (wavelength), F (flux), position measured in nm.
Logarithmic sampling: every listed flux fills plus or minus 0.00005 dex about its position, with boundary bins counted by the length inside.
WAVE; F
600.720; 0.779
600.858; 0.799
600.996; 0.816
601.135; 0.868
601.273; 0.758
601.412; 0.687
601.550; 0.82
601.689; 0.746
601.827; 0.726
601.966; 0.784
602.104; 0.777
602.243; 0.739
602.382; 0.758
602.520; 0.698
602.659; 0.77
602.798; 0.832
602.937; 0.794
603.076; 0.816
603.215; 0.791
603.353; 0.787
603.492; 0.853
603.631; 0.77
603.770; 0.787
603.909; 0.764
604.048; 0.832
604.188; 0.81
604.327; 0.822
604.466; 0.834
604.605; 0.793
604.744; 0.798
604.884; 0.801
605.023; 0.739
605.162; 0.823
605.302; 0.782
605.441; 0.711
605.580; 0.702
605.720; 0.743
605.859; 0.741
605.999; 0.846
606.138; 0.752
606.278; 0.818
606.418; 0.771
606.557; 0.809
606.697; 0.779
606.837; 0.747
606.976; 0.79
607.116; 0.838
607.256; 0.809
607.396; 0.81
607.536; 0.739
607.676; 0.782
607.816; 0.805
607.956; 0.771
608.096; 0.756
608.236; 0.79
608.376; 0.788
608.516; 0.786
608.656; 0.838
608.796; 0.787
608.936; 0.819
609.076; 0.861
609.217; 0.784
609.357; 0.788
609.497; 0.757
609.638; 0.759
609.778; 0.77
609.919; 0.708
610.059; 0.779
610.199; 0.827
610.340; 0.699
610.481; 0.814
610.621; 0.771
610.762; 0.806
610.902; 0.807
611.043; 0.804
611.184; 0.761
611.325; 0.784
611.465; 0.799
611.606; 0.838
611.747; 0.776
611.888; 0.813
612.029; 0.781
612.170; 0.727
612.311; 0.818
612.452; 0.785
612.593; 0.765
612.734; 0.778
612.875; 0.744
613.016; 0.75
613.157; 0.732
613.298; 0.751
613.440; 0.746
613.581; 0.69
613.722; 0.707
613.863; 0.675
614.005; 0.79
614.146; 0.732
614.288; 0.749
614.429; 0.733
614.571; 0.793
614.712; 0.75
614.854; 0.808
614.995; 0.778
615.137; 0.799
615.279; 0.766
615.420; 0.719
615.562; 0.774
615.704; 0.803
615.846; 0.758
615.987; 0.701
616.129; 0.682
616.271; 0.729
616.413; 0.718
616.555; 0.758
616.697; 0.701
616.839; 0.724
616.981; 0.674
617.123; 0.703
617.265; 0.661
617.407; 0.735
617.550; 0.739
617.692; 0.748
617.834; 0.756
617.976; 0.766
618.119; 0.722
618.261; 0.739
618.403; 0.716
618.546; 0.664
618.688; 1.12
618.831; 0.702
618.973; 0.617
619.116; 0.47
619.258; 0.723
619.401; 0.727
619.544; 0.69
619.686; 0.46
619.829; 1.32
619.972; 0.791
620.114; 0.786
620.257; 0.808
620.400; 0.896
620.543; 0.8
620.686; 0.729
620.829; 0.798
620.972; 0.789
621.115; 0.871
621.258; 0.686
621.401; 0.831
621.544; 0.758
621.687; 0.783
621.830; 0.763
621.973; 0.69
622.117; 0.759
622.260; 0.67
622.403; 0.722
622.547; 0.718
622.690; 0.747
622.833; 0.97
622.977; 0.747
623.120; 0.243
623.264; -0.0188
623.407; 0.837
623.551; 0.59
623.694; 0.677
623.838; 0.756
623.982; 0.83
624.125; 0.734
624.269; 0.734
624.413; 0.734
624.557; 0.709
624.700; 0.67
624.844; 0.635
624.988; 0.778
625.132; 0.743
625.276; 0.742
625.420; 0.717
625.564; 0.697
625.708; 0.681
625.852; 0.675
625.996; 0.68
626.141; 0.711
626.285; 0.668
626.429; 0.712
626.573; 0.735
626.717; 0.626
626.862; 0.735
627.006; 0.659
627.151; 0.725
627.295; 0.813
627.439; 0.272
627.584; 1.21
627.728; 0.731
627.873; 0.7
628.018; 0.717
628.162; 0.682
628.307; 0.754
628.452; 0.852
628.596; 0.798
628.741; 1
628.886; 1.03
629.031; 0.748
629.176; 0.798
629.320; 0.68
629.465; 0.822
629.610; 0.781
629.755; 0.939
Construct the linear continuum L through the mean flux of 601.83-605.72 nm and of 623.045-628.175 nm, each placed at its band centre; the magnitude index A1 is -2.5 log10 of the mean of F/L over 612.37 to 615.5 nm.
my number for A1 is -0.02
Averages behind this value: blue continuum 0.782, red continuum 0.682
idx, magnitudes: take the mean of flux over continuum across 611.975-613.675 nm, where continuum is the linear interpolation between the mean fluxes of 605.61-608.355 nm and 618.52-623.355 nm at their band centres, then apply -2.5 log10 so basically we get 0.01 mag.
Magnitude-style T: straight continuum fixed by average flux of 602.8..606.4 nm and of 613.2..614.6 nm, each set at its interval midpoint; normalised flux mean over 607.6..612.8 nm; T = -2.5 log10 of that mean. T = -0.04 mag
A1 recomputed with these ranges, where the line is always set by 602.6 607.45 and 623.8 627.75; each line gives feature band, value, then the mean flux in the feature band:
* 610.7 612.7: -0.03 mag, 0.79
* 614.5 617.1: 0.01 mag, 0.746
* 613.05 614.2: 0.05 mag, 0.729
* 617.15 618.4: 0.02 mag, 0.731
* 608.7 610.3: -0.01 mag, 0.785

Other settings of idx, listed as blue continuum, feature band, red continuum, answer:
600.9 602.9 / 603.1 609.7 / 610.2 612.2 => -0.01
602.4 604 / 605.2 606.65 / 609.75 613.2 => 0.02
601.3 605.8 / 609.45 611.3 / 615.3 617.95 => -0.03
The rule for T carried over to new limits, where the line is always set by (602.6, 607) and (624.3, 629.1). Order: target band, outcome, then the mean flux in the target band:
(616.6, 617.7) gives 0.07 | 0.709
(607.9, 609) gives -0.02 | 0.793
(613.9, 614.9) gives 0.01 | 0.76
